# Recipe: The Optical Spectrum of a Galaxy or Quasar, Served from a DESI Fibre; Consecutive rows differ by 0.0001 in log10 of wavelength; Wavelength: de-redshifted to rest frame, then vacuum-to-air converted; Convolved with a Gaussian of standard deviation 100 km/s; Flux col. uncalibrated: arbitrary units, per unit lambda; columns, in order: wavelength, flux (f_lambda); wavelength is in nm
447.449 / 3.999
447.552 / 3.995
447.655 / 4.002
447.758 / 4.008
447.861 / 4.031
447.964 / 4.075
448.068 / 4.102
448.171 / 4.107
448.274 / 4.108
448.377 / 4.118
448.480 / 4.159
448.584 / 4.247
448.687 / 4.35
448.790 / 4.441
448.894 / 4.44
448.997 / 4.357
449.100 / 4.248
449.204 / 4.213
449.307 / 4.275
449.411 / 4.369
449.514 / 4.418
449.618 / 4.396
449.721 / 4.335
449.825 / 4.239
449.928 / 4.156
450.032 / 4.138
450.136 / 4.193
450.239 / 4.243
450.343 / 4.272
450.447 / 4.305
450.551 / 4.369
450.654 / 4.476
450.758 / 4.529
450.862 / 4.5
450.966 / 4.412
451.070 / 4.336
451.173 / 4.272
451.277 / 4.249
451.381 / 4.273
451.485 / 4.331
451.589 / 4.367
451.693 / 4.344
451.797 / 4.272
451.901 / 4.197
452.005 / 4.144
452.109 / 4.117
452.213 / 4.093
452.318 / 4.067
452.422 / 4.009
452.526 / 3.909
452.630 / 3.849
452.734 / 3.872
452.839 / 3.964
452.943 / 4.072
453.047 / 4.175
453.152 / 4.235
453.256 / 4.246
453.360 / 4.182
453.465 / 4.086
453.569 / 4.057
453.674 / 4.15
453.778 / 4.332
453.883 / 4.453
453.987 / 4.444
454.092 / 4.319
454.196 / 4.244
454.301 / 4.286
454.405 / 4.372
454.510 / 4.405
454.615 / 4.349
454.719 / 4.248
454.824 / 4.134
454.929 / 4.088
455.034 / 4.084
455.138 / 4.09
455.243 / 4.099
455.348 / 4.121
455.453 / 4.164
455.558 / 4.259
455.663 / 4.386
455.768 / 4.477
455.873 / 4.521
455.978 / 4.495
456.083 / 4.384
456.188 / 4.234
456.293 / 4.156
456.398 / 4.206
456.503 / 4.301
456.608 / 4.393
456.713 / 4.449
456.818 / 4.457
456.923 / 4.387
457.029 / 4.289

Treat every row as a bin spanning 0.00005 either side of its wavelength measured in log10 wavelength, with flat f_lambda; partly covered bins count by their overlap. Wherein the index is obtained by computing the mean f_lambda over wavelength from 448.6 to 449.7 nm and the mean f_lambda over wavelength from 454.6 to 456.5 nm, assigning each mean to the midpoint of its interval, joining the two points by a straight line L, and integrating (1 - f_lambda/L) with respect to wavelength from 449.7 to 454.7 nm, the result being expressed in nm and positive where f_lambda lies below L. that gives 0.08 nm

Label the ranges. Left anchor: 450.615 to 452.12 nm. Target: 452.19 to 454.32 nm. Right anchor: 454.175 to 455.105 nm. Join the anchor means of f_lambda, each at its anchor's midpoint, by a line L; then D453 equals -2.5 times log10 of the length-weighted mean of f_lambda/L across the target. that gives 0.03 mag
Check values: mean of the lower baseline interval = 4.33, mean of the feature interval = 4.14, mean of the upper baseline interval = 4.24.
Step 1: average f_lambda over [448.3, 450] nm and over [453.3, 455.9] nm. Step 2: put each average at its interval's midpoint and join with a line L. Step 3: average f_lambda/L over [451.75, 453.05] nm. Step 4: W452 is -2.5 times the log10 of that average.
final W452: 0.06 mag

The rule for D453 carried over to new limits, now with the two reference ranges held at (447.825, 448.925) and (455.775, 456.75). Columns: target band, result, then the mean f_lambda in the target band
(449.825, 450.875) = -0.02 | 4.31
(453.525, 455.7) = 0.02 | 4.24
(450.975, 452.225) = 0.00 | 4.26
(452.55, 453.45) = 0.06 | 4.07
